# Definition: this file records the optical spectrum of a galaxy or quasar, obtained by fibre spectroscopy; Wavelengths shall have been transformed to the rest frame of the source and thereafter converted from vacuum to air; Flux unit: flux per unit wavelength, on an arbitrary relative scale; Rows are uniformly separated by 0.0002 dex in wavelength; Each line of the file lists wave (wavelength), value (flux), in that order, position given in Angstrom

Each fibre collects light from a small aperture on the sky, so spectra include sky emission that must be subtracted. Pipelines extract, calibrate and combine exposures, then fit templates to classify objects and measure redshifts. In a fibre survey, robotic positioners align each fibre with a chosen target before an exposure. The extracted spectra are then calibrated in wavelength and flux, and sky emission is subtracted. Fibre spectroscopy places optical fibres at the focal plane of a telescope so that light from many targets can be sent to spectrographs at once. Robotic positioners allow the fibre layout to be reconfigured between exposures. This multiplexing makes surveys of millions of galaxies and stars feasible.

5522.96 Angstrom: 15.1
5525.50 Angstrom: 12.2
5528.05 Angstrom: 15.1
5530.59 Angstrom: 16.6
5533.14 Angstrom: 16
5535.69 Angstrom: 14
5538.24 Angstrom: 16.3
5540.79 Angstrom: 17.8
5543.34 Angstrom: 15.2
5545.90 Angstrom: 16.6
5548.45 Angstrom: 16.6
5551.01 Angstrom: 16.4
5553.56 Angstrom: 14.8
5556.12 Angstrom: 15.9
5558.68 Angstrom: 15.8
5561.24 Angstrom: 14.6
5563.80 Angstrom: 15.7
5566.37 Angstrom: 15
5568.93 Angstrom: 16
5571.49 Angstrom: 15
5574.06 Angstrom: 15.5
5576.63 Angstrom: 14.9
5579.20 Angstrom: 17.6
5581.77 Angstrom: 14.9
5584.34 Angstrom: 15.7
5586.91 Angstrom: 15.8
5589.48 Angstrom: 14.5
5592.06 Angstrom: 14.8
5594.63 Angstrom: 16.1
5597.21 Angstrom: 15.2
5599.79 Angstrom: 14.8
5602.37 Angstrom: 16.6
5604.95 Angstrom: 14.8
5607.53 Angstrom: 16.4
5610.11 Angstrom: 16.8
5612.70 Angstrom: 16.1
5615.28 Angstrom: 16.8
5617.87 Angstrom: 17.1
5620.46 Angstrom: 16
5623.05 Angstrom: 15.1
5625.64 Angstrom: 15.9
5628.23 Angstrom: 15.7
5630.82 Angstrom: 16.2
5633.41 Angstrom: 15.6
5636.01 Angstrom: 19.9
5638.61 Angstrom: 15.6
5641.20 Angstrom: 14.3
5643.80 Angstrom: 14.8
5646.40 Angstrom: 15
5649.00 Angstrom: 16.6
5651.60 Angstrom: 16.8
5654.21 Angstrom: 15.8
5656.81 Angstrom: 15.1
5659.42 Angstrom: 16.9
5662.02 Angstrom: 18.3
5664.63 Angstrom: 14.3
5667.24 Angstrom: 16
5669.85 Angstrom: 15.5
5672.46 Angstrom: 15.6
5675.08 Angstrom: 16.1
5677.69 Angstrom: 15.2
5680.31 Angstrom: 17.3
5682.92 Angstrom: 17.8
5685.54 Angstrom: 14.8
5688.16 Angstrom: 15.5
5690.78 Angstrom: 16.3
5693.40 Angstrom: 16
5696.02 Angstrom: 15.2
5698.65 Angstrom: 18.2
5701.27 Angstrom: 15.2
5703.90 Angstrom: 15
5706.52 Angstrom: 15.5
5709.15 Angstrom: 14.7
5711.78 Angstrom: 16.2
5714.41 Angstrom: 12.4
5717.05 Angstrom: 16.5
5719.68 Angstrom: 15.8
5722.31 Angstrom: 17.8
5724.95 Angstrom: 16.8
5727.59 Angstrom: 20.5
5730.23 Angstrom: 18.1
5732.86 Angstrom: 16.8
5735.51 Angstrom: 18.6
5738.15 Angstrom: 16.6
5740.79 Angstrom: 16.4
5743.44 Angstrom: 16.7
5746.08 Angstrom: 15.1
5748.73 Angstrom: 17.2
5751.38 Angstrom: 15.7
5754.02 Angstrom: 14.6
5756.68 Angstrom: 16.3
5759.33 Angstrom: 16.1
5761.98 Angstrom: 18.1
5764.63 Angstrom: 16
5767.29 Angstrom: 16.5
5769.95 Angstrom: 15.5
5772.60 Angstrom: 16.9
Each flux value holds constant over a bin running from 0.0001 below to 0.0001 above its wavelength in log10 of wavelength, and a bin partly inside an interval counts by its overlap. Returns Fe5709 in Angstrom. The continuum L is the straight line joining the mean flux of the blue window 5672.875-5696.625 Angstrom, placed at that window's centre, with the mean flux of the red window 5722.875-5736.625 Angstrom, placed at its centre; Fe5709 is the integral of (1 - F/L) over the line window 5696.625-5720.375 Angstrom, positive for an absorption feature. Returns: 2.27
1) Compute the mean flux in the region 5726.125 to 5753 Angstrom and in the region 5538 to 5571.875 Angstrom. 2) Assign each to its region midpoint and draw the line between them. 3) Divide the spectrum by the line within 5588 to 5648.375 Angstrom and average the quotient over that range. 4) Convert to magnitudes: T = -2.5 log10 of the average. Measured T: 0.03 mag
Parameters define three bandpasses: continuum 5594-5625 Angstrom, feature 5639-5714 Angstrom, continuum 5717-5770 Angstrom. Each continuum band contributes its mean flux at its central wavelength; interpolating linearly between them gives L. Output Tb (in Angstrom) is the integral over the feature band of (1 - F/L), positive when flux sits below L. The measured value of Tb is 2.6 Angstrom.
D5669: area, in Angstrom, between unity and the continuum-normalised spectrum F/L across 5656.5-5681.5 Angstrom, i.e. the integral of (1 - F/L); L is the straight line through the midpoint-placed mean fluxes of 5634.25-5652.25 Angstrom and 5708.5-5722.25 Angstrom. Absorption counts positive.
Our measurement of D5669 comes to -0.34 Angstrom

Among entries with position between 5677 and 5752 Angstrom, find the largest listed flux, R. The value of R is 20.5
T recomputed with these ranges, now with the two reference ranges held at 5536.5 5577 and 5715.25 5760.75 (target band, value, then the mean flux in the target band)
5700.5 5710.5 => 0.101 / 15.1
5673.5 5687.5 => 0.017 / 16.2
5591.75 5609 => 0.028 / 15.6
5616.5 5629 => 0.010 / 16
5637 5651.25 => 0.053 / 15.5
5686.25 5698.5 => 0.038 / 15.9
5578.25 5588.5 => -0.001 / 15.9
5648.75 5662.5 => -0.012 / 16.5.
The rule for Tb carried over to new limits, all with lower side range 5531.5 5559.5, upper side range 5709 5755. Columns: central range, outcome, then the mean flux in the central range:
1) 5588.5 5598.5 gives 0.58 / 15.2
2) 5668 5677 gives 0.35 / 15.7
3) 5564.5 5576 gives 0.48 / 15.4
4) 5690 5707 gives 0.52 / 15.9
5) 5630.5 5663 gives 0.13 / 16.2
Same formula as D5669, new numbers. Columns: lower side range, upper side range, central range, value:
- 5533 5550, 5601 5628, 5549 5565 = 0.5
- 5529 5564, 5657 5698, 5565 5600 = 1.1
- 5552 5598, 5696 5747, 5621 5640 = -0.5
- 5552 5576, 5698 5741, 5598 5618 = -0.5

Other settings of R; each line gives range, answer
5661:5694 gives 18.3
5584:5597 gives 16.1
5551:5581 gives 17.6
